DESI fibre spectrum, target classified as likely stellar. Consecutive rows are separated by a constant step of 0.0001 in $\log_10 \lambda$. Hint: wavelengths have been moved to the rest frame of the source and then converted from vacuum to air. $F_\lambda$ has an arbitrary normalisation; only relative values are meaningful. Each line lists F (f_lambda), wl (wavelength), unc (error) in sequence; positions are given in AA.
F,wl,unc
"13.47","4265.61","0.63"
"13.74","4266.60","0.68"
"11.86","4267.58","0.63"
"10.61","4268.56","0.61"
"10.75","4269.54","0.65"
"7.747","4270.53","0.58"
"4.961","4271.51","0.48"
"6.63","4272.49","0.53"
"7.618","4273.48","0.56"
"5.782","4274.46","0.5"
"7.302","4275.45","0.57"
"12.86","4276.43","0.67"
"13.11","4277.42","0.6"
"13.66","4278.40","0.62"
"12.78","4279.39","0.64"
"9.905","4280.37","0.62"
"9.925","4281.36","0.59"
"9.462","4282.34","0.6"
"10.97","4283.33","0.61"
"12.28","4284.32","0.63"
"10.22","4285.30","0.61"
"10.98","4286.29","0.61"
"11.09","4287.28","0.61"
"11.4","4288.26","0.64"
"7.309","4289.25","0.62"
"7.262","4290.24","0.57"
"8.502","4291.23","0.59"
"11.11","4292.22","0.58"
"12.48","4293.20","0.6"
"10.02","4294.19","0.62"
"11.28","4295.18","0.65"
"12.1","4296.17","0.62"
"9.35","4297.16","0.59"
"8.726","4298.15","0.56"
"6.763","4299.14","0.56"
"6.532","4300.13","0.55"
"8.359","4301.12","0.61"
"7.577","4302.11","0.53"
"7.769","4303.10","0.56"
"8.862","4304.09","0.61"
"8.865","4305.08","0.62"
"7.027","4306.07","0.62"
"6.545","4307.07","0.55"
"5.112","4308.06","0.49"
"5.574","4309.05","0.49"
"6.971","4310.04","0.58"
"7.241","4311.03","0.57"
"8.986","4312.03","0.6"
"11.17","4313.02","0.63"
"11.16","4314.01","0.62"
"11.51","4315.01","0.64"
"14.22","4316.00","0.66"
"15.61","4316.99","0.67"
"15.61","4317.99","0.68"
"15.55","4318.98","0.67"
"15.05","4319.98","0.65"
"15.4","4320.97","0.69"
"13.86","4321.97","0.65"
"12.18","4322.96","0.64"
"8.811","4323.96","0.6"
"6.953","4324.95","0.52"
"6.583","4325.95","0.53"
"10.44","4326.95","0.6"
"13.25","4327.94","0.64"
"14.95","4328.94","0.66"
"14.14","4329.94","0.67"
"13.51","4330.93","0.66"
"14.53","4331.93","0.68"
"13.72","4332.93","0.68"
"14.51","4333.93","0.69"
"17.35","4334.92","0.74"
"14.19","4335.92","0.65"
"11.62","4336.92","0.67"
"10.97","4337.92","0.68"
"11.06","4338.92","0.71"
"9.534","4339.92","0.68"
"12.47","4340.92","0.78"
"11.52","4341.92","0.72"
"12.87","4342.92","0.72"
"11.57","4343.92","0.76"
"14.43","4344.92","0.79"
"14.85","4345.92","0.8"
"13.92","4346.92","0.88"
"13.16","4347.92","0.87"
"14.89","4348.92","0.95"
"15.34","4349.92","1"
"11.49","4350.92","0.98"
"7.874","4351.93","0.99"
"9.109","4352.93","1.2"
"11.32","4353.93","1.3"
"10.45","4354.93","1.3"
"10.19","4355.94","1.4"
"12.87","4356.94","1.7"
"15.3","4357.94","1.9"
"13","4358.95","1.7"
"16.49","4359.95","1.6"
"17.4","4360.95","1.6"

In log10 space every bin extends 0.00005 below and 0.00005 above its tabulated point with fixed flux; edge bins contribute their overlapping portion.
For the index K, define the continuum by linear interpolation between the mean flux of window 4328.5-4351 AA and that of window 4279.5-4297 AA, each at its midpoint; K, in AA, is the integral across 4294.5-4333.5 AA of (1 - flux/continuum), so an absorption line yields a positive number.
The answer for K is 4.5 AA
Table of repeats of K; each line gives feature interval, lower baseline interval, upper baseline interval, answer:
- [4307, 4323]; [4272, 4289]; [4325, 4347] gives 0.6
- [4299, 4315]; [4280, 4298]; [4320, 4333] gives 4.7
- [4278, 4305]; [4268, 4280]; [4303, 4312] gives -5.0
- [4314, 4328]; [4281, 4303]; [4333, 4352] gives -1.1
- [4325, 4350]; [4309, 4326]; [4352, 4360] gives -2.5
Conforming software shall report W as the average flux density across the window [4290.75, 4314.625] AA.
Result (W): 8.68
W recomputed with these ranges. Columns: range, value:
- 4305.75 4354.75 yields 11.8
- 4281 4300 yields 10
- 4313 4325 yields 13.1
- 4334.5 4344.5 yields 12.3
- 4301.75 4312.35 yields 7.29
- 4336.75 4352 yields 12.5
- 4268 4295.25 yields 9.92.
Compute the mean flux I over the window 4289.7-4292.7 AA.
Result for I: 8.91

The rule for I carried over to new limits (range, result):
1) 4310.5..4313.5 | 9.09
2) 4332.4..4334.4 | 14.1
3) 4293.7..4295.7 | 10.7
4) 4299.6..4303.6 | 7.56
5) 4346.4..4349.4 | 14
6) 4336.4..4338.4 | 11.3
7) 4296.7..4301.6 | 7.93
